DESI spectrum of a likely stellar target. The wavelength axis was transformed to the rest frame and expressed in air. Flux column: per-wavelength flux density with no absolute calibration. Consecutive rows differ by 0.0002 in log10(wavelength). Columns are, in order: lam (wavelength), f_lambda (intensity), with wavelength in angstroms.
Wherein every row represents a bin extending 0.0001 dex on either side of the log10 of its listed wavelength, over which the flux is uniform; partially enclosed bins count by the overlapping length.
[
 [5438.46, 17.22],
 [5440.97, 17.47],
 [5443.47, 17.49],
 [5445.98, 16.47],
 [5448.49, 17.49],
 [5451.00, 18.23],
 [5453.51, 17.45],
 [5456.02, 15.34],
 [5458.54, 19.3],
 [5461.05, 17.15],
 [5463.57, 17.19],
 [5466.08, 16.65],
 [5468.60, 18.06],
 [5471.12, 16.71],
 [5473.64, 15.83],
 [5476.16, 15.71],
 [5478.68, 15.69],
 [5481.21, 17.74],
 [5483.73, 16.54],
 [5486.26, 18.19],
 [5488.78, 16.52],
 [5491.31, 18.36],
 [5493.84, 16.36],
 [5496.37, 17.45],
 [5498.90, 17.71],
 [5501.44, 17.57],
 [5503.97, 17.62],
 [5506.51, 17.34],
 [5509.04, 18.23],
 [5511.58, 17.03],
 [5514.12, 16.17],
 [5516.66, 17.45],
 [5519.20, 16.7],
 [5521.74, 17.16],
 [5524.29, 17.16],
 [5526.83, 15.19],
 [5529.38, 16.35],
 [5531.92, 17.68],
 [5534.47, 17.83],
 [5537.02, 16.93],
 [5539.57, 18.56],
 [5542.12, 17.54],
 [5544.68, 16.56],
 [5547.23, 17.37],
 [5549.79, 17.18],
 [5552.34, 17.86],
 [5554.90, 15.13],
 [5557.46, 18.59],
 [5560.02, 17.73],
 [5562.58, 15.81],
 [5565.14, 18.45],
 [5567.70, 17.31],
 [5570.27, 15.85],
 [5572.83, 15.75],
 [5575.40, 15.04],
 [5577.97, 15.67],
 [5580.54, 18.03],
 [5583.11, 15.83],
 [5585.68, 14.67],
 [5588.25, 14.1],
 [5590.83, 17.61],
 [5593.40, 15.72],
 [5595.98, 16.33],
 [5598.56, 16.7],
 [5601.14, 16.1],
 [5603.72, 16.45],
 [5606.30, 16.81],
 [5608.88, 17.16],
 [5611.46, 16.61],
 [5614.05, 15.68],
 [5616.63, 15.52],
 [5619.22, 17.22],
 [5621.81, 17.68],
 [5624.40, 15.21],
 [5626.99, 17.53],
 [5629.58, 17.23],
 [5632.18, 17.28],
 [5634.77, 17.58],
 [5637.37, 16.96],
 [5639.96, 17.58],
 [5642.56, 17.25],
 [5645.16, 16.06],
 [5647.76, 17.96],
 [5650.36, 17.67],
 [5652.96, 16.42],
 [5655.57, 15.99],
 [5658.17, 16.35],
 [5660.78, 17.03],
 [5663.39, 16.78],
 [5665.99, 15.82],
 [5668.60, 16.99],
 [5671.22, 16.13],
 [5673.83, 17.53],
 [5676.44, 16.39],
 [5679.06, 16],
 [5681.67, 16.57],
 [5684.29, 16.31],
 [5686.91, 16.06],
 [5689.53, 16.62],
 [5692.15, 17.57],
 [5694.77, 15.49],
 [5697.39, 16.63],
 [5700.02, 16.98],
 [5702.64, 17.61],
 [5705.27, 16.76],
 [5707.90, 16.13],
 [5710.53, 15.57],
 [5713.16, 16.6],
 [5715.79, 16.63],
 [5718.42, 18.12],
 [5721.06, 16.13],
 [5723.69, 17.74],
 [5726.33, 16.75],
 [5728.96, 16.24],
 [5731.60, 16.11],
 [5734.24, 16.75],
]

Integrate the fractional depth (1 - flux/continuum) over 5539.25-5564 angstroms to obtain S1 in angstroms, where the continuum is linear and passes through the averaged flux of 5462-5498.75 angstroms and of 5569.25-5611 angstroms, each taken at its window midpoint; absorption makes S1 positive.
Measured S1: -1.16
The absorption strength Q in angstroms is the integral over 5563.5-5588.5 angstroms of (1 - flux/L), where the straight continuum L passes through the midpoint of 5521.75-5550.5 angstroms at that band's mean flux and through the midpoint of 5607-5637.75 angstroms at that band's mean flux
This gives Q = 1.22 angstroms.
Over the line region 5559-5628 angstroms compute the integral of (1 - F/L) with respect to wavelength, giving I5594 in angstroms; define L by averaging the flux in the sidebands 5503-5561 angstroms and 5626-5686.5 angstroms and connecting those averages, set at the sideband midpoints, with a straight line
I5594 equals 2.5 angstroms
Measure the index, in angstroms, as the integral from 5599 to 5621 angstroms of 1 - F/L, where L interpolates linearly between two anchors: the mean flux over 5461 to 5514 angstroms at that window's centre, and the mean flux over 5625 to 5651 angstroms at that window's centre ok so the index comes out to 0.9 angstroms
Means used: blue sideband 17.1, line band 16.5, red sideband 17.2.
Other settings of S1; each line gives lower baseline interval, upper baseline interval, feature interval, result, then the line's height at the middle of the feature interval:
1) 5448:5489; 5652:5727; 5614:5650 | -0.5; 16.7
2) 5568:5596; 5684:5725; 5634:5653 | -1.1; 16.3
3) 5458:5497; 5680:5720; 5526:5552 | -0.4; 16.9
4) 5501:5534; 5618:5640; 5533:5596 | 1.4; 17.1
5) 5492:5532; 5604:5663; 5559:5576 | 0.4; 17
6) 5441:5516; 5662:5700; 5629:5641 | -0.5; 16.7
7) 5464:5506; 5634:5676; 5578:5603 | 1.2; 16.9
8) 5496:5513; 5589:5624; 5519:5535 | 0.5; 17.3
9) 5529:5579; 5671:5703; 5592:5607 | 0.4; 16.8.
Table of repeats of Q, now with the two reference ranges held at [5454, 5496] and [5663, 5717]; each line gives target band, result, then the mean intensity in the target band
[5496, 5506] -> -0.4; 17.6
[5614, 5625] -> 0.2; 16.4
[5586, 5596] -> 0.6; 15.8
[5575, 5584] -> 0.3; 16.3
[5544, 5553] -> -0.2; 17.3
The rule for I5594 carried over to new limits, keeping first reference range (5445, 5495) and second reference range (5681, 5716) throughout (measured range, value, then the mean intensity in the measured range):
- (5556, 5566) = -0.4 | 17.6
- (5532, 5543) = -0.5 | 17.7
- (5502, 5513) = -0.4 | 17.5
